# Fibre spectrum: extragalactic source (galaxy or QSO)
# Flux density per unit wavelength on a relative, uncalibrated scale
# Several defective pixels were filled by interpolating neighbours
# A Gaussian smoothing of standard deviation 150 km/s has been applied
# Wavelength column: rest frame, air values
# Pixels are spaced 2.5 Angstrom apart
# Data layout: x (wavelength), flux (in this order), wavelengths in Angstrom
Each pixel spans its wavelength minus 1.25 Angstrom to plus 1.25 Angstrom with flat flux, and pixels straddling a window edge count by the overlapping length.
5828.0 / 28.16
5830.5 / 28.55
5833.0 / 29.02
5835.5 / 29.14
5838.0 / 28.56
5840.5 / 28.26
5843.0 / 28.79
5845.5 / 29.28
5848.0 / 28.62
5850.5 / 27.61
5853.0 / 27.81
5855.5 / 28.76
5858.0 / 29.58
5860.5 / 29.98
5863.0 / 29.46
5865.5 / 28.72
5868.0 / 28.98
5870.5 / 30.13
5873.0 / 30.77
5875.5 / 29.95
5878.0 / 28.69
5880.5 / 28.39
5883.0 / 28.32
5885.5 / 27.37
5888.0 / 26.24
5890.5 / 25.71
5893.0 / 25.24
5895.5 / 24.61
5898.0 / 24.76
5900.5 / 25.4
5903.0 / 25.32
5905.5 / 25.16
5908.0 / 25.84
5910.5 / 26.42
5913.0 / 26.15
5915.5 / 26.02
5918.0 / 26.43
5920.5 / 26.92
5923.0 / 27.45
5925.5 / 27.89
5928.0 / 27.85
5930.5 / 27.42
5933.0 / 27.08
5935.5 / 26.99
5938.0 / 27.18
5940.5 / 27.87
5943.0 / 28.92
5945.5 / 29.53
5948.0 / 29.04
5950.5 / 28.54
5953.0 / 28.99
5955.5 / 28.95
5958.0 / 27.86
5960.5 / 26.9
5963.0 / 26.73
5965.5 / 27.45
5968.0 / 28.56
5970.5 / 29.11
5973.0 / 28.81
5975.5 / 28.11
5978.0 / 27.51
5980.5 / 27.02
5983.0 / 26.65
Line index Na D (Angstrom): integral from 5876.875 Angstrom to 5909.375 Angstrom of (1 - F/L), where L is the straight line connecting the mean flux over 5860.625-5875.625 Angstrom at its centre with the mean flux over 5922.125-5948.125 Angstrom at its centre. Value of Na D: 3.1 Angstrom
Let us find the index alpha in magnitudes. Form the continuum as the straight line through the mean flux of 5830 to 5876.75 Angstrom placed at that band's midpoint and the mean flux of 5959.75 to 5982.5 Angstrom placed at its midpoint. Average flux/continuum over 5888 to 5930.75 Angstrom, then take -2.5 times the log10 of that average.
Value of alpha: 0.09 mag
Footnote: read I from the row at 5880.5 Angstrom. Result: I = 28.39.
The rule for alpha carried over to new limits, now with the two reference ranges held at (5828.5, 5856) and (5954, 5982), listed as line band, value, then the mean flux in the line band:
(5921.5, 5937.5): 0.03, 27.4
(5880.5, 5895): 0.07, 26.6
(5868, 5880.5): -0.05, 29.6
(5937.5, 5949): -0.02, 28.6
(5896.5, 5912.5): 0.11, 25.5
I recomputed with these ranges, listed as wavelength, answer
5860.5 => 29.98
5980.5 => 27.02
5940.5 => 27.87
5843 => 28.79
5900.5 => 25.4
